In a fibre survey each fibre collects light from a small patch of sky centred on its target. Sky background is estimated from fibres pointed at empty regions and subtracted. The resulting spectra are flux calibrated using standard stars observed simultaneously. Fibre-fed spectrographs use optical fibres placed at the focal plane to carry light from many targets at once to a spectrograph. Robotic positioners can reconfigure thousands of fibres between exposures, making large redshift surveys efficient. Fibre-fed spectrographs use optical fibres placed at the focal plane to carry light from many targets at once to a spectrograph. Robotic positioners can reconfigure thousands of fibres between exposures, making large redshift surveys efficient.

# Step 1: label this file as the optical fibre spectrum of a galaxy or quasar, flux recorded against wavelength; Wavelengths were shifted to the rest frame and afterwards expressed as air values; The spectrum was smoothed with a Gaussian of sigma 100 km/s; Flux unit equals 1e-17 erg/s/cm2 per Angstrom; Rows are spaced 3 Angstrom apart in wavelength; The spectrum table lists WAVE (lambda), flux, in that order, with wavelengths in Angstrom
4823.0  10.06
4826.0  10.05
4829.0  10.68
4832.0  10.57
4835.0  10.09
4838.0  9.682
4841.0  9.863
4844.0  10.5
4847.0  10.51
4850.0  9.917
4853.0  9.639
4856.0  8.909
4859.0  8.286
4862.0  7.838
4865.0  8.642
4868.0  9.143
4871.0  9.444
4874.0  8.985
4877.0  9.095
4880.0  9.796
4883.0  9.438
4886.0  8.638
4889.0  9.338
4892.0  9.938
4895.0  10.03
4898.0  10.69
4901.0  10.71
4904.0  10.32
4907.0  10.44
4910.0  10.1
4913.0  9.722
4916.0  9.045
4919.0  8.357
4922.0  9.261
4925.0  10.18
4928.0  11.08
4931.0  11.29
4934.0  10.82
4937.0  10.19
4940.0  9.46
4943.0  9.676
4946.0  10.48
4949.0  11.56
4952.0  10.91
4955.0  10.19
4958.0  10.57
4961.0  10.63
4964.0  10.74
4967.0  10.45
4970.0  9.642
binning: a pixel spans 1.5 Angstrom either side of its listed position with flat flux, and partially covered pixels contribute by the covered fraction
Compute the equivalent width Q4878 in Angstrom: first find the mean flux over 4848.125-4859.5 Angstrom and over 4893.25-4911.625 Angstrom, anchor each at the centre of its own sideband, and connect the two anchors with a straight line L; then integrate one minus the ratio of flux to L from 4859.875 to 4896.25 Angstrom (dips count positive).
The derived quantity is 2.5 Angstrom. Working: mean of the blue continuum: 9.31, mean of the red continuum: 10.4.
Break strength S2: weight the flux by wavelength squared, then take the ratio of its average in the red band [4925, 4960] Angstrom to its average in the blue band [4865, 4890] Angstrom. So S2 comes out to 1.18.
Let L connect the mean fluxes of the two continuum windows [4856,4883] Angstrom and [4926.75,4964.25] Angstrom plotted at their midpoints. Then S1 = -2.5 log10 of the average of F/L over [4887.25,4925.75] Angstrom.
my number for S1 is -0.01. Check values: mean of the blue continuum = 8.93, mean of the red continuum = 10.6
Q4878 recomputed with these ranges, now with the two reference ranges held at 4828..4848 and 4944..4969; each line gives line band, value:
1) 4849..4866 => 2.4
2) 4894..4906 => 0.0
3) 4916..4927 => 1.3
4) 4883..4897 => 1.2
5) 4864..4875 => 1.4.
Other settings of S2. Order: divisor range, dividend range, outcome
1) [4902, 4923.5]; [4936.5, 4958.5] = 1.09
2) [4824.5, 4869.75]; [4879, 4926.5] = 1.04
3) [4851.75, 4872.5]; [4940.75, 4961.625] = 1.24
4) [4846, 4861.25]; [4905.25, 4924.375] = 1.05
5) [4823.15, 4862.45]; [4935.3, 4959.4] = 1.11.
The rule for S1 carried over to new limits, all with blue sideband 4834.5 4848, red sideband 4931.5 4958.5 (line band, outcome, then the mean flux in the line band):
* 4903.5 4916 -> 0.04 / 10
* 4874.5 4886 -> 0.11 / 9.3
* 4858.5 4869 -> 0.20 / 8.46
